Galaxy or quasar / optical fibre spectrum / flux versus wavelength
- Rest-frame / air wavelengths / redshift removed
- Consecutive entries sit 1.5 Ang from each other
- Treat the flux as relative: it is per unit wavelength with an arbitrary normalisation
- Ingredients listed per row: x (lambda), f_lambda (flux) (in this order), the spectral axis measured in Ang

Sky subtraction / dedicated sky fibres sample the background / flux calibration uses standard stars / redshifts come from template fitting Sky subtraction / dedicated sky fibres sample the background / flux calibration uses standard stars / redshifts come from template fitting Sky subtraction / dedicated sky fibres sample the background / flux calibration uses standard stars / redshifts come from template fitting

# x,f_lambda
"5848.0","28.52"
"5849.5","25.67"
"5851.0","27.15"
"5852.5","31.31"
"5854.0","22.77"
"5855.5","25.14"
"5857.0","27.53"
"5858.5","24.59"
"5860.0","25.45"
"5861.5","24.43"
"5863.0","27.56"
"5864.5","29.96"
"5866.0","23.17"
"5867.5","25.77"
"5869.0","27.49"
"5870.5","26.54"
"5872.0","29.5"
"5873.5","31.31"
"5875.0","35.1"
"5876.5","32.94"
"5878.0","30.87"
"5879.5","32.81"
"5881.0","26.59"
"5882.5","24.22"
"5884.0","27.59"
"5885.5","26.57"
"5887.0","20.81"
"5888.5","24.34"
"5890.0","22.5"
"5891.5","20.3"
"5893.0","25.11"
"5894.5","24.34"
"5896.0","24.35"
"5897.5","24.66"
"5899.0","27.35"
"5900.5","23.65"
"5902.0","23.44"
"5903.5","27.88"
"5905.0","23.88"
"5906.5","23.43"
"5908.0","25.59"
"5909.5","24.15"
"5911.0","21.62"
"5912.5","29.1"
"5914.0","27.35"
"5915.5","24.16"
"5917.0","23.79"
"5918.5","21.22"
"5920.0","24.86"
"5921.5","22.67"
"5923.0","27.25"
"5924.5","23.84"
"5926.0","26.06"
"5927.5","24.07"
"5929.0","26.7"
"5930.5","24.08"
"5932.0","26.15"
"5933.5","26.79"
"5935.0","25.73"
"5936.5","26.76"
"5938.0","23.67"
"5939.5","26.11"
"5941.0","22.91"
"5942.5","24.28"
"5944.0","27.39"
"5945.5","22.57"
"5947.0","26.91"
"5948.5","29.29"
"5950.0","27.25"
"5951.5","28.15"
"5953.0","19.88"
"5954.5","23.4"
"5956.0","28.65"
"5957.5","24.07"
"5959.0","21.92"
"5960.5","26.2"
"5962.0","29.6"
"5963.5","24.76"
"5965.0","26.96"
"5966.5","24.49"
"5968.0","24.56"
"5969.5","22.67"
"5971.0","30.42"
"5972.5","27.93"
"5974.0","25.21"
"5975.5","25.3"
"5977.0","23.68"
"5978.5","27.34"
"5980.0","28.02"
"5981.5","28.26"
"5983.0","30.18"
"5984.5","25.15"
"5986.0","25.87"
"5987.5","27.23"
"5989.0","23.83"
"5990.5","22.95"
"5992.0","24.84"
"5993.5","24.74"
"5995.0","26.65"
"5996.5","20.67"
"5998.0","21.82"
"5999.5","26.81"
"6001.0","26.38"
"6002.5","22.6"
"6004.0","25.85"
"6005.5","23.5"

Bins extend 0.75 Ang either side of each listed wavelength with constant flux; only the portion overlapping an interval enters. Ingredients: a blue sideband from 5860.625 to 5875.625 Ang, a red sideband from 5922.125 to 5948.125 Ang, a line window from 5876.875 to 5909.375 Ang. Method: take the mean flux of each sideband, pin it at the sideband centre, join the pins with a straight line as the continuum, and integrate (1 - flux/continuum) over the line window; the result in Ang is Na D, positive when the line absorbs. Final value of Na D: 2.1 Ang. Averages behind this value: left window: 28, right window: 25.4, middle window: 25.3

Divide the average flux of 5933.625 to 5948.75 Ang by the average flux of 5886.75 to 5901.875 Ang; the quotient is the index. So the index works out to 1.07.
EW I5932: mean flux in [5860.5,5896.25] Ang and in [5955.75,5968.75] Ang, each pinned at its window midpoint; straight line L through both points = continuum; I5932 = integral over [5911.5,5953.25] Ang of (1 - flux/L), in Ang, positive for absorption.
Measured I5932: 1.1 Ang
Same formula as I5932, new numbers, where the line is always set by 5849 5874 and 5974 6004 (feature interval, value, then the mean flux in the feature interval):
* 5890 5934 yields 2.5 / 24.7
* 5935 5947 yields 0.4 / 25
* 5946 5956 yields -0.1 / 25.9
